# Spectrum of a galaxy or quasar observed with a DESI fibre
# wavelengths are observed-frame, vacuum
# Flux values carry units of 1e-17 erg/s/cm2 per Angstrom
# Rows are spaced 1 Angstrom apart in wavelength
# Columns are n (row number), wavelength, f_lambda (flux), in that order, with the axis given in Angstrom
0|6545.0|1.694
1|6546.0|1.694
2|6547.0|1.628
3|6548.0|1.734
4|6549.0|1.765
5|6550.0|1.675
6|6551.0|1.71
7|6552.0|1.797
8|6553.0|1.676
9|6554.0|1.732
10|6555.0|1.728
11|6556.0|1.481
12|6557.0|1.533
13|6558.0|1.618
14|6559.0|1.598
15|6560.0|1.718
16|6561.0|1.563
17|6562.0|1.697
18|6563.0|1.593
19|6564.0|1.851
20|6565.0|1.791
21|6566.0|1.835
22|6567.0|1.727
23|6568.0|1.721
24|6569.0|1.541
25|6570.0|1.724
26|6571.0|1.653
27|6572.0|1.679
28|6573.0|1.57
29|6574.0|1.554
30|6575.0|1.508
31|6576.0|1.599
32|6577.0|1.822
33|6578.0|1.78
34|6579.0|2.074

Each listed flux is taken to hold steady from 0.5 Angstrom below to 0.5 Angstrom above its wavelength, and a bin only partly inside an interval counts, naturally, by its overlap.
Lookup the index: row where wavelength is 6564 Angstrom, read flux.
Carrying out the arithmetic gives 1.851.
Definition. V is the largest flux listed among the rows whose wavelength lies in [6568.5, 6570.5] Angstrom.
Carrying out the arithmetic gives 1.724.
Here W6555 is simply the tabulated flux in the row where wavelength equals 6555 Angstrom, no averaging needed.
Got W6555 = 1.728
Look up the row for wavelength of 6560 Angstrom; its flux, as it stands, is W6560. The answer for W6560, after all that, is 1.718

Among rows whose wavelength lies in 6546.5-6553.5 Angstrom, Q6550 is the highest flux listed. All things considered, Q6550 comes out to 1.797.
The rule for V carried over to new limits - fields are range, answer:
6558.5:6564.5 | 1.851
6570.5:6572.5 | 1.679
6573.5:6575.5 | 1.554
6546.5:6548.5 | 1.734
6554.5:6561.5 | 1.728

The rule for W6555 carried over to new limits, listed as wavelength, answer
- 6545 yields 1.694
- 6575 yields 1.508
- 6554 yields 1.732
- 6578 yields 1.78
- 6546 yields 1.694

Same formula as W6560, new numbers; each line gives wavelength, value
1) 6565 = 1.791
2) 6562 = 1.697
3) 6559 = 1.598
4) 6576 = 1.599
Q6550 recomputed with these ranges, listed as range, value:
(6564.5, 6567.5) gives 1.835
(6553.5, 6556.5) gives 1.732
